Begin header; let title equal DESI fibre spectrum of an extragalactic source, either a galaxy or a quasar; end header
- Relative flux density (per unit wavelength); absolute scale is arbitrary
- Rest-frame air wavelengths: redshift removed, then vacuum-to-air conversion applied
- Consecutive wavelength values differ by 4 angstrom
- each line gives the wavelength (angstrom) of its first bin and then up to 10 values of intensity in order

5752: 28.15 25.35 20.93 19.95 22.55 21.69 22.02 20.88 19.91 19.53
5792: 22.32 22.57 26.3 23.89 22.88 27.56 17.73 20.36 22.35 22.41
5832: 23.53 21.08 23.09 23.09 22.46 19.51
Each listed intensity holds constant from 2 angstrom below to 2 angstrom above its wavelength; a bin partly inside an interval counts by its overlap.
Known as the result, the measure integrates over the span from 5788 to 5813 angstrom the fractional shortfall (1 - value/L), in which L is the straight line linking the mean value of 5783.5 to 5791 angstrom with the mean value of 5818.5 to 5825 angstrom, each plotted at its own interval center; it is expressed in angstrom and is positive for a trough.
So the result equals -3.9 angstrom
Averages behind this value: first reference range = 20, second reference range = 21.3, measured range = 23.7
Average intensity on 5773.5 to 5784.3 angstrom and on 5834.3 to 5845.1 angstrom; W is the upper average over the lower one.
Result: 1.1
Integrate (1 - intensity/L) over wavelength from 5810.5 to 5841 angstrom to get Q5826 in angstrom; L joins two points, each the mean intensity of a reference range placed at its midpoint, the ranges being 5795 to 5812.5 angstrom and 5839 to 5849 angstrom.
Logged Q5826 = 1.9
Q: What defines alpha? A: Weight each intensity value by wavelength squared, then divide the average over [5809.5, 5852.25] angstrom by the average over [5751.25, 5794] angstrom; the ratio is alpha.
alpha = 1.03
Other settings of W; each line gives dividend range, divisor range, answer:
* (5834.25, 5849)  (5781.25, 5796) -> 1.08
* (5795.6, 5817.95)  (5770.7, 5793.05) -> 1.12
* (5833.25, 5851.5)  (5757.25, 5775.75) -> 1.03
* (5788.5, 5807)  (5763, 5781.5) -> 1.09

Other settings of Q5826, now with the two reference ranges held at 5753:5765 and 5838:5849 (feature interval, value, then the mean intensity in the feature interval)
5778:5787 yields 0.99 angstrom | 20.3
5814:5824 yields 1.38 angstrom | 19.7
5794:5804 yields -0.65 angstrom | 24.3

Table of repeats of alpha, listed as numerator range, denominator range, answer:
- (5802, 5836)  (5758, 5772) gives 1.08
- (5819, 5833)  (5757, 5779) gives 1.05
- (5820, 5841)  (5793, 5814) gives 0.92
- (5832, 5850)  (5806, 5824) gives 1.03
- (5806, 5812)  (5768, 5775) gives 1.13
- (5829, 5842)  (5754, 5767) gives 1.05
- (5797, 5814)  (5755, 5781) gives 1.16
